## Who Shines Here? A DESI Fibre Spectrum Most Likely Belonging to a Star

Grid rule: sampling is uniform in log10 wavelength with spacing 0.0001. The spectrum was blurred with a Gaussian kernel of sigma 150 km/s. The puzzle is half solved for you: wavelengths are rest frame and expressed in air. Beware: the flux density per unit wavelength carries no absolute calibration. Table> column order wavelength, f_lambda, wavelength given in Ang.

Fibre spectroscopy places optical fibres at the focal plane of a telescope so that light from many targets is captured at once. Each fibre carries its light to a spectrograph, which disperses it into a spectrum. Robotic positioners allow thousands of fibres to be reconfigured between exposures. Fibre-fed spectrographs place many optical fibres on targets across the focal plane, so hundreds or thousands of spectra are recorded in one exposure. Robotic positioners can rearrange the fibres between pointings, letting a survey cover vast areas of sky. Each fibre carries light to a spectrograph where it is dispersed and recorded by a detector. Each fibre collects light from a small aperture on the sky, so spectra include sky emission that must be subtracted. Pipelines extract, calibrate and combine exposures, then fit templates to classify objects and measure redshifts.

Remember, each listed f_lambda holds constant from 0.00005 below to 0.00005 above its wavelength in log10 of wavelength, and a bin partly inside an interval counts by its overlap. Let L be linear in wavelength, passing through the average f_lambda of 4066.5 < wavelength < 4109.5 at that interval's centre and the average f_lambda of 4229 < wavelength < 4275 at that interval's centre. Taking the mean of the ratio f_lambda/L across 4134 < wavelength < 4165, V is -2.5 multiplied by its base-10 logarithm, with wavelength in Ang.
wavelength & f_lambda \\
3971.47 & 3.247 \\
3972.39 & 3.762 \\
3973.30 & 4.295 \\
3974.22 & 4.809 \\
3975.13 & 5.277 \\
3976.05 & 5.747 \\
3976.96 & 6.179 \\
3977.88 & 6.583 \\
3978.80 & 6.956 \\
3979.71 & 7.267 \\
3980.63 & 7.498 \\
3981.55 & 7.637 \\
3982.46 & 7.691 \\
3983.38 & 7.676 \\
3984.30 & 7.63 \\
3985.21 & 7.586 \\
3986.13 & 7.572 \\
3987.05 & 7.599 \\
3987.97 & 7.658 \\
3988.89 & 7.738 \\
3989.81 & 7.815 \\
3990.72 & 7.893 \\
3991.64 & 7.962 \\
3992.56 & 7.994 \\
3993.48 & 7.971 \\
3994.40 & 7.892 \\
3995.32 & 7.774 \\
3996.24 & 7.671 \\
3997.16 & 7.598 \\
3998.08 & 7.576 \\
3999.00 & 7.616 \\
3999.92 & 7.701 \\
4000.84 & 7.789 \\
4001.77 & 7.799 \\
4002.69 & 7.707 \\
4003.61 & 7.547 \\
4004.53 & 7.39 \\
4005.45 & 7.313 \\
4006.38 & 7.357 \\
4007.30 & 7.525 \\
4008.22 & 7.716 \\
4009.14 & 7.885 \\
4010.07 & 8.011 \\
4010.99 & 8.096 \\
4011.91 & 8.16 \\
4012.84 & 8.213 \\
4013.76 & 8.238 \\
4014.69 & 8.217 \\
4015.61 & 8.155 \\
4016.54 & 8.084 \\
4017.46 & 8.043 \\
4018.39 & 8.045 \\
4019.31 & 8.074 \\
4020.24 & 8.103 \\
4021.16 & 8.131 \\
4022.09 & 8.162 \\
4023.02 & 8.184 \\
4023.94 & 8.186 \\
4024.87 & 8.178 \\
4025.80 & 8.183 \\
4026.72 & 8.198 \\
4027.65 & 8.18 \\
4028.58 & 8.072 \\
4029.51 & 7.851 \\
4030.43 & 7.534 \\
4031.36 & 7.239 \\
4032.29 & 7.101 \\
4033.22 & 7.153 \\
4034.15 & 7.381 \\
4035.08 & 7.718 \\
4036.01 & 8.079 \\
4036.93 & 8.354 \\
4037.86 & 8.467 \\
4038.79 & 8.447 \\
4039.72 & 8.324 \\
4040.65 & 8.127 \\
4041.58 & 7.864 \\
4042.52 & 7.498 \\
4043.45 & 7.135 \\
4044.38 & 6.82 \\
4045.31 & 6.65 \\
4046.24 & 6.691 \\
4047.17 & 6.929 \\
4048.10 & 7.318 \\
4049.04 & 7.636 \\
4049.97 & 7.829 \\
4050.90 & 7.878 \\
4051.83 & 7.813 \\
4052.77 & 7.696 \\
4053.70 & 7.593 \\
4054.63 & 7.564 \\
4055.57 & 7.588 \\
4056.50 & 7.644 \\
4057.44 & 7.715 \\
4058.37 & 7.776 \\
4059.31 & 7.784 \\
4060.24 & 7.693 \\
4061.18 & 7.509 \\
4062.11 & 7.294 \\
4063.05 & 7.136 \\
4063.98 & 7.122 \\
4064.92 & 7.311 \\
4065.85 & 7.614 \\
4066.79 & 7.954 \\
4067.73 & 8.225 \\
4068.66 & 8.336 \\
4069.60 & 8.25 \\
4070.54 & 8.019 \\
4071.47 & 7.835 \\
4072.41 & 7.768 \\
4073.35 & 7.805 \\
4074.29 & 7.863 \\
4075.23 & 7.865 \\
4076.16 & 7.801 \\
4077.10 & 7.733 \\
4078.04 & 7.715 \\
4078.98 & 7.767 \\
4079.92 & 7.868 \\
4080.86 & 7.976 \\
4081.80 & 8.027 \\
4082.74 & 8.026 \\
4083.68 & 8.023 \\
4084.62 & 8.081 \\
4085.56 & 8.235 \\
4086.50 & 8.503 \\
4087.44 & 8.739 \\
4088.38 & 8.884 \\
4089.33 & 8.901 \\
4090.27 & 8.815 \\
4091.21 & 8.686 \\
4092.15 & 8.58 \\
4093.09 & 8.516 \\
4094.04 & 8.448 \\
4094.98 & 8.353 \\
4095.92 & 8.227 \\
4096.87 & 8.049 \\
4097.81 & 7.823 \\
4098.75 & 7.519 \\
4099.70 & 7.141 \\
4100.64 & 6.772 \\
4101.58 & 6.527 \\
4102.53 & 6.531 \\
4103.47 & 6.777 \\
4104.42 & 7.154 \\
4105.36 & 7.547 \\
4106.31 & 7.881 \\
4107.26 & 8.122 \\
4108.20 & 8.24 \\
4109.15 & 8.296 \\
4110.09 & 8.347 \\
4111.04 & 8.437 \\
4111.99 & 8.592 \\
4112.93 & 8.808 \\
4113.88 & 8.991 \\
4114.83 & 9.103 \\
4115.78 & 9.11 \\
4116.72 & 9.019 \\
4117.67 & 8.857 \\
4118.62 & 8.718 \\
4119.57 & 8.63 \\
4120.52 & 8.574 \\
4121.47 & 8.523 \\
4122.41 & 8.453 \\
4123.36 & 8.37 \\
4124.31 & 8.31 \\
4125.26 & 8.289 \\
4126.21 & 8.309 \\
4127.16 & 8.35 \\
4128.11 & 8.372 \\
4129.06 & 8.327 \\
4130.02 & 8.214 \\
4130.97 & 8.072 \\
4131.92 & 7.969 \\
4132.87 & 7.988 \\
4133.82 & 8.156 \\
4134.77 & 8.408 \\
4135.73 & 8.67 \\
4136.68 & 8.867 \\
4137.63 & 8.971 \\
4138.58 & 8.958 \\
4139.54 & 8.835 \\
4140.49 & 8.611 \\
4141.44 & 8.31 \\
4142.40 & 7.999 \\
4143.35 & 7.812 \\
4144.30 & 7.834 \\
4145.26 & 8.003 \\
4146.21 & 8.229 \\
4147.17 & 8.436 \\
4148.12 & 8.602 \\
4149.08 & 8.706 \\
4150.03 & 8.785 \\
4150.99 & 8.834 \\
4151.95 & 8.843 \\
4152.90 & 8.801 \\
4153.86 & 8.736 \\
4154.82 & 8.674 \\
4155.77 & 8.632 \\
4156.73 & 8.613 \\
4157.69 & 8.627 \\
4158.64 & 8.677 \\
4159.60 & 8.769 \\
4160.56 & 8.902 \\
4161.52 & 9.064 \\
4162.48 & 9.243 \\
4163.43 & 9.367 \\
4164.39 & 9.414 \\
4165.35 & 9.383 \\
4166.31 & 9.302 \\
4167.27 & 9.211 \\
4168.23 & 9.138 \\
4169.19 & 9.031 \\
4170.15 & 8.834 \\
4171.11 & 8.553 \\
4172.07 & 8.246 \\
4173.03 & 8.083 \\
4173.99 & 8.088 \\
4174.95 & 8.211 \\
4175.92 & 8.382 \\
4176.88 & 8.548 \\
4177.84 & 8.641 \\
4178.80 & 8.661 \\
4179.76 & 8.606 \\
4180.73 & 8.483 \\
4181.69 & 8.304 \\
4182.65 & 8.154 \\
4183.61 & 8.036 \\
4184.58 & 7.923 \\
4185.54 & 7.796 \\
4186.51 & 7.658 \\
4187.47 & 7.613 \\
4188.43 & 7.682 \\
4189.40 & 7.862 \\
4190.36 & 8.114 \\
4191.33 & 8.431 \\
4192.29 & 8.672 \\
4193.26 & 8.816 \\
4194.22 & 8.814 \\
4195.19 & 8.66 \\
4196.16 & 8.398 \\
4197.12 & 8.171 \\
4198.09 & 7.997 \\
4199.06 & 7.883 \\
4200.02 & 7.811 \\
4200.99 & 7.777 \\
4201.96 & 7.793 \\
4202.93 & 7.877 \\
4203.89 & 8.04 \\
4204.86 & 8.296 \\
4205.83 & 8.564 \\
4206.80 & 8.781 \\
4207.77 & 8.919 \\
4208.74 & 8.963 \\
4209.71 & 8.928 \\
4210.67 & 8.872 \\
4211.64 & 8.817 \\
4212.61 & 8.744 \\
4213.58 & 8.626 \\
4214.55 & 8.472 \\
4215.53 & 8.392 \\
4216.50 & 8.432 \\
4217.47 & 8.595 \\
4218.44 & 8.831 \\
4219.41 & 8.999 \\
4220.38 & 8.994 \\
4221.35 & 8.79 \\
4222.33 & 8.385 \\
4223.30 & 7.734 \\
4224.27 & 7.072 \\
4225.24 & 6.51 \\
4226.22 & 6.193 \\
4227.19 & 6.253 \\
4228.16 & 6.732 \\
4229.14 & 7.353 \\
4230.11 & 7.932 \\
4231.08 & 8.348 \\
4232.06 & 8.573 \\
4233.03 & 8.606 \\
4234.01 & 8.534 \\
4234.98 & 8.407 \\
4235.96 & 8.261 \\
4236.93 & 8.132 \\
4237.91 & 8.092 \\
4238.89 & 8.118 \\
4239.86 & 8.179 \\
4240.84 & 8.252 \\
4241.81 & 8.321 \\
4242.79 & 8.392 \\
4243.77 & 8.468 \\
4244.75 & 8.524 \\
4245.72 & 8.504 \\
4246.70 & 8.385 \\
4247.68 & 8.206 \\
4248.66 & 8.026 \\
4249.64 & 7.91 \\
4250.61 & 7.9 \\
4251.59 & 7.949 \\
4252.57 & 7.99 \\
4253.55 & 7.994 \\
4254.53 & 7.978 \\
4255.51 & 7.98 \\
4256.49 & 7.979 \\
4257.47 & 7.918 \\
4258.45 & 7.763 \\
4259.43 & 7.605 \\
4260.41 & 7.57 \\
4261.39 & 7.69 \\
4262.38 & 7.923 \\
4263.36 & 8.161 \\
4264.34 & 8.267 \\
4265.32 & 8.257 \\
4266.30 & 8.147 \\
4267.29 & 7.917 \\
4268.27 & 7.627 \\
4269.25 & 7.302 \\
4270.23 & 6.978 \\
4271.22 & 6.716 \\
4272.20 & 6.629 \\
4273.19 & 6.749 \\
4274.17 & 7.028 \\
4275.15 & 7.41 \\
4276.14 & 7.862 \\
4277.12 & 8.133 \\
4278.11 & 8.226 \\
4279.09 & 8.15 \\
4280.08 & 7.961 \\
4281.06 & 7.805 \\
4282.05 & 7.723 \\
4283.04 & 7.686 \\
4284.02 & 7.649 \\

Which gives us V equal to -0.092 mag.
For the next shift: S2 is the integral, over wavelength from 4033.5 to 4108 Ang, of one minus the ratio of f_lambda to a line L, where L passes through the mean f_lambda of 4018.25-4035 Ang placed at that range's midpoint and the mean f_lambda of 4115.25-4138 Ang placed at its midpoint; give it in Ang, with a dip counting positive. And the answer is 3.2 Ang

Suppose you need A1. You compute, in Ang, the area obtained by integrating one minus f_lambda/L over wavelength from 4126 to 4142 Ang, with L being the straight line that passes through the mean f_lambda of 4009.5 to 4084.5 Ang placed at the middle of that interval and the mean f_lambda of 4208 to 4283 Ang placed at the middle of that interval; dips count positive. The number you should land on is -1.1 Ang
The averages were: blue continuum 7.81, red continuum 8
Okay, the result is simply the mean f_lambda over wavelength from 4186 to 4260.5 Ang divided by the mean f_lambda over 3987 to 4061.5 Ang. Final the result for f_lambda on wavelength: 1.05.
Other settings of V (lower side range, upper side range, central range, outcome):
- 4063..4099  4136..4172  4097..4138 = 0.03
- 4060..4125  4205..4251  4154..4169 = -0.11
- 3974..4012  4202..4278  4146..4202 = -0.08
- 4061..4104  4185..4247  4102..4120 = -0.04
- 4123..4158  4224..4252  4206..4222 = -0.09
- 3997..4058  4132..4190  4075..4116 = 0.01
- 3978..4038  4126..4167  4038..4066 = 0.07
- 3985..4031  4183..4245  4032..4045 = 0.03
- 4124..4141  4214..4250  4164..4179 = -0.05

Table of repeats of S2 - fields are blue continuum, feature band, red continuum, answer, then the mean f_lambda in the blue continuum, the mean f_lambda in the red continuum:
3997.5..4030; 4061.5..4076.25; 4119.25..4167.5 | 0.81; 7.93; 8.59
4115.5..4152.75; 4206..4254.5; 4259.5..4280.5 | -1.97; 8.47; 7.65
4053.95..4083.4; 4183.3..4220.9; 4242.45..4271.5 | -2.27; 7.76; 7.94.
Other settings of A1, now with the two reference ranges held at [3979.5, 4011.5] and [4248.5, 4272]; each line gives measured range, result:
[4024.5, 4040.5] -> -0.4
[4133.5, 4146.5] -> -1.1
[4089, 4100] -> -0.8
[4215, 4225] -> -0.8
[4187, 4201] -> -0.8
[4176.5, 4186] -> -0.7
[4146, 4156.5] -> -1.2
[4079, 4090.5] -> -0.9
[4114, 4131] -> -1.8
